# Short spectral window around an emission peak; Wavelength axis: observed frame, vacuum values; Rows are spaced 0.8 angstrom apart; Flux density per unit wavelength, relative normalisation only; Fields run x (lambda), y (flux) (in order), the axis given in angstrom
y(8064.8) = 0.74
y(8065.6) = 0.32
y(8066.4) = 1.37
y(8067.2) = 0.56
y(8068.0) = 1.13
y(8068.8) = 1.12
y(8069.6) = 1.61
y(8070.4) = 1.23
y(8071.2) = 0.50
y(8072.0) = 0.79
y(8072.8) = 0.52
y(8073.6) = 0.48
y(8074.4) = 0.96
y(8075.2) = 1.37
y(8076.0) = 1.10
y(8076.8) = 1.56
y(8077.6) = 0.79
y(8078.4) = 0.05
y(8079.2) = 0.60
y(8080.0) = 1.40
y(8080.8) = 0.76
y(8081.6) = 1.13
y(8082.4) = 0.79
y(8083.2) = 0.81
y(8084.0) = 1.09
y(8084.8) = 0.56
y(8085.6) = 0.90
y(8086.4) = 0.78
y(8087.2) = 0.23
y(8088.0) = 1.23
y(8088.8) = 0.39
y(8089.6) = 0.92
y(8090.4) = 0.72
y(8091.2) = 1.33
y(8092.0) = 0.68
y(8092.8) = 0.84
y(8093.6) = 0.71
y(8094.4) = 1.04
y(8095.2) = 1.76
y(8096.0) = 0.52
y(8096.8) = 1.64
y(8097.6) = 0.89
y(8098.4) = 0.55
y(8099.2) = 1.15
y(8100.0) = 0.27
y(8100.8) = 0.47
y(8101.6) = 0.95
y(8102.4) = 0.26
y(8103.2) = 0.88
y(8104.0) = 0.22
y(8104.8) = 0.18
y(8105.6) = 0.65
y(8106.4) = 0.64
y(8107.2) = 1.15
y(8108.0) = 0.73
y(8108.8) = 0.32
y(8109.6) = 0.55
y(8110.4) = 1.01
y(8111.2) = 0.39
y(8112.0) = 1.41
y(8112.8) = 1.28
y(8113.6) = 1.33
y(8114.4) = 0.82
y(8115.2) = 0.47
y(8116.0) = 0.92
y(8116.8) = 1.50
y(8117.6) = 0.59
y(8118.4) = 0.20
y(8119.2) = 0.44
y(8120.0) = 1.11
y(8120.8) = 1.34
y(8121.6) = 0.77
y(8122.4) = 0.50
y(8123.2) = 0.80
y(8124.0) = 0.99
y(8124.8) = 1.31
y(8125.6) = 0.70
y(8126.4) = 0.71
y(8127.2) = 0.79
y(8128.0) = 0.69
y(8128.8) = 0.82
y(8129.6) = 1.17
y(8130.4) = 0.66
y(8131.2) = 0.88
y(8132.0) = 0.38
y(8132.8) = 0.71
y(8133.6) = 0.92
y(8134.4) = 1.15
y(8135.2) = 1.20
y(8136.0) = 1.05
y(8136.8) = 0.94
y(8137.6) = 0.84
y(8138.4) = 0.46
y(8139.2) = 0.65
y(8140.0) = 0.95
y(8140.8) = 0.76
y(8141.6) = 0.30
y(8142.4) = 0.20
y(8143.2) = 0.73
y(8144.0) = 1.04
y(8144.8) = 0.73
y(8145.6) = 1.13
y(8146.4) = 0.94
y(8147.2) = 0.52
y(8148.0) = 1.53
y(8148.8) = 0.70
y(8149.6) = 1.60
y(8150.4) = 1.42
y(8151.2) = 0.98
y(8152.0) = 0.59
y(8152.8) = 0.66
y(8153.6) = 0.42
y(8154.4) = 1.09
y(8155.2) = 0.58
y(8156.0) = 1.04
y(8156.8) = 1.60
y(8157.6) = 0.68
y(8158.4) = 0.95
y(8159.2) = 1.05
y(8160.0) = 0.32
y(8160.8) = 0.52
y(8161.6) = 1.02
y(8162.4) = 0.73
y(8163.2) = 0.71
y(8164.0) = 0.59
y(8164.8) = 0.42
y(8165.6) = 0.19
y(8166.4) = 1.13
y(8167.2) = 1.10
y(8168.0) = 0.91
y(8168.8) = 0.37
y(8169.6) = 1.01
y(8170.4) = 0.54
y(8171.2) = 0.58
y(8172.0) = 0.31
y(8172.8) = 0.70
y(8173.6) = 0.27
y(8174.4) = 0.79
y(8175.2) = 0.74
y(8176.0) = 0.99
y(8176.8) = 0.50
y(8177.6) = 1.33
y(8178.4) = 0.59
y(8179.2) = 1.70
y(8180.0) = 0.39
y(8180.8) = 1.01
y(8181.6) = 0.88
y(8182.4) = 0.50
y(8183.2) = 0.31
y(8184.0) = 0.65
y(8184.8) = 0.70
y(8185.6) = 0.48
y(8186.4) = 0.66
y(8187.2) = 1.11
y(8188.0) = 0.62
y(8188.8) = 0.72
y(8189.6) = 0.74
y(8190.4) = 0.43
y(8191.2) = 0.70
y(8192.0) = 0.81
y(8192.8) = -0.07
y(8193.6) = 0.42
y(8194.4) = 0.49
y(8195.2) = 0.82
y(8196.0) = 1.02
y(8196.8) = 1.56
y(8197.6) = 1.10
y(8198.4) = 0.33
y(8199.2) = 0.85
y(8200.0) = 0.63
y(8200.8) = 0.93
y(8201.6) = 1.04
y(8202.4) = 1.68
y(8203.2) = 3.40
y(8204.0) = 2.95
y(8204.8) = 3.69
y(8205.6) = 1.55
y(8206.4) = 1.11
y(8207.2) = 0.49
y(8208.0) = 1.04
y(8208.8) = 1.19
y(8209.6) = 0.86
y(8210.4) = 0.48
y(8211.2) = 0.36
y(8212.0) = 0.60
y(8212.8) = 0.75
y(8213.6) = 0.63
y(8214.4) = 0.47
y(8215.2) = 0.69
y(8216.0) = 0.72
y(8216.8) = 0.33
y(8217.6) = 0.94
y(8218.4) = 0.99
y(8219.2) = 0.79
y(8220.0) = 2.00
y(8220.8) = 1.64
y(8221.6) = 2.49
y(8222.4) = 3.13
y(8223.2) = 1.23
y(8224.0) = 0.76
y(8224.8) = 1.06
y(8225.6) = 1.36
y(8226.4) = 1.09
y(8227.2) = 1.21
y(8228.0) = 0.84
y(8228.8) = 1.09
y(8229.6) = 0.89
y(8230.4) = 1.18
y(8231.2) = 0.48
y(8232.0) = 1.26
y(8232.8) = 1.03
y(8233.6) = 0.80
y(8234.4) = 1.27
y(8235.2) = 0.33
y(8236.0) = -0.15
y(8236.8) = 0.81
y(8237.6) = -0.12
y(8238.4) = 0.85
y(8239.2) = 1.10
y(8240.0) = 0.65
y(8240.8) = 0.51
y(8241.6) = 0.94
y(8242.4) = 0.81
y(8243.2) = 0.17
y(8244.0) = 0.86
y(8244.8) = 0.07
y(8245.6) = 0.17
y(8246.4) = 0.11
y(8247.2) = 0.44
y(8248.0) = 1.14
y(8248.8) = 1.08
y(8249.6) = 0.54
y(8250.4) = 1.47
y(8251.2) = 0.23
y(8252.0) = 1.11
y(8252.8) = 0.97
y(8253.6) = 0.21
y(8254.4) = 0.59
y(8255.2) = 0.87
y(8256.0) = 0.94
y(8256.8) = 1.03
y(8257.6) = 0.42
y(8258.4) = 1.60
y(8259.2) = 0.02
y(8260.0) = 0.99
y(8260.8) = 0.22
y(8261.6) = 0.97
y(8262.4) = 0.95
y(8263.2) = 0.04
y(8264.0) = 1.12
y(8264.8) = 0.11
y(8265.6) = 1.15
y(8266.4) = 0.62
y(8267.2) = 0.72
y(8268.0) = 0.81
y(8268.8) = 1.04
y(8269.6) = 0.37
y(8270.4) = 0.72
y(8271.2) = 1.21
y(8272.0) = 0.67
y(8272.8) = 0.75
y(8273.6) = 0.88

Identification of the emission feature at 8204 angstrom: [S II] 6716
